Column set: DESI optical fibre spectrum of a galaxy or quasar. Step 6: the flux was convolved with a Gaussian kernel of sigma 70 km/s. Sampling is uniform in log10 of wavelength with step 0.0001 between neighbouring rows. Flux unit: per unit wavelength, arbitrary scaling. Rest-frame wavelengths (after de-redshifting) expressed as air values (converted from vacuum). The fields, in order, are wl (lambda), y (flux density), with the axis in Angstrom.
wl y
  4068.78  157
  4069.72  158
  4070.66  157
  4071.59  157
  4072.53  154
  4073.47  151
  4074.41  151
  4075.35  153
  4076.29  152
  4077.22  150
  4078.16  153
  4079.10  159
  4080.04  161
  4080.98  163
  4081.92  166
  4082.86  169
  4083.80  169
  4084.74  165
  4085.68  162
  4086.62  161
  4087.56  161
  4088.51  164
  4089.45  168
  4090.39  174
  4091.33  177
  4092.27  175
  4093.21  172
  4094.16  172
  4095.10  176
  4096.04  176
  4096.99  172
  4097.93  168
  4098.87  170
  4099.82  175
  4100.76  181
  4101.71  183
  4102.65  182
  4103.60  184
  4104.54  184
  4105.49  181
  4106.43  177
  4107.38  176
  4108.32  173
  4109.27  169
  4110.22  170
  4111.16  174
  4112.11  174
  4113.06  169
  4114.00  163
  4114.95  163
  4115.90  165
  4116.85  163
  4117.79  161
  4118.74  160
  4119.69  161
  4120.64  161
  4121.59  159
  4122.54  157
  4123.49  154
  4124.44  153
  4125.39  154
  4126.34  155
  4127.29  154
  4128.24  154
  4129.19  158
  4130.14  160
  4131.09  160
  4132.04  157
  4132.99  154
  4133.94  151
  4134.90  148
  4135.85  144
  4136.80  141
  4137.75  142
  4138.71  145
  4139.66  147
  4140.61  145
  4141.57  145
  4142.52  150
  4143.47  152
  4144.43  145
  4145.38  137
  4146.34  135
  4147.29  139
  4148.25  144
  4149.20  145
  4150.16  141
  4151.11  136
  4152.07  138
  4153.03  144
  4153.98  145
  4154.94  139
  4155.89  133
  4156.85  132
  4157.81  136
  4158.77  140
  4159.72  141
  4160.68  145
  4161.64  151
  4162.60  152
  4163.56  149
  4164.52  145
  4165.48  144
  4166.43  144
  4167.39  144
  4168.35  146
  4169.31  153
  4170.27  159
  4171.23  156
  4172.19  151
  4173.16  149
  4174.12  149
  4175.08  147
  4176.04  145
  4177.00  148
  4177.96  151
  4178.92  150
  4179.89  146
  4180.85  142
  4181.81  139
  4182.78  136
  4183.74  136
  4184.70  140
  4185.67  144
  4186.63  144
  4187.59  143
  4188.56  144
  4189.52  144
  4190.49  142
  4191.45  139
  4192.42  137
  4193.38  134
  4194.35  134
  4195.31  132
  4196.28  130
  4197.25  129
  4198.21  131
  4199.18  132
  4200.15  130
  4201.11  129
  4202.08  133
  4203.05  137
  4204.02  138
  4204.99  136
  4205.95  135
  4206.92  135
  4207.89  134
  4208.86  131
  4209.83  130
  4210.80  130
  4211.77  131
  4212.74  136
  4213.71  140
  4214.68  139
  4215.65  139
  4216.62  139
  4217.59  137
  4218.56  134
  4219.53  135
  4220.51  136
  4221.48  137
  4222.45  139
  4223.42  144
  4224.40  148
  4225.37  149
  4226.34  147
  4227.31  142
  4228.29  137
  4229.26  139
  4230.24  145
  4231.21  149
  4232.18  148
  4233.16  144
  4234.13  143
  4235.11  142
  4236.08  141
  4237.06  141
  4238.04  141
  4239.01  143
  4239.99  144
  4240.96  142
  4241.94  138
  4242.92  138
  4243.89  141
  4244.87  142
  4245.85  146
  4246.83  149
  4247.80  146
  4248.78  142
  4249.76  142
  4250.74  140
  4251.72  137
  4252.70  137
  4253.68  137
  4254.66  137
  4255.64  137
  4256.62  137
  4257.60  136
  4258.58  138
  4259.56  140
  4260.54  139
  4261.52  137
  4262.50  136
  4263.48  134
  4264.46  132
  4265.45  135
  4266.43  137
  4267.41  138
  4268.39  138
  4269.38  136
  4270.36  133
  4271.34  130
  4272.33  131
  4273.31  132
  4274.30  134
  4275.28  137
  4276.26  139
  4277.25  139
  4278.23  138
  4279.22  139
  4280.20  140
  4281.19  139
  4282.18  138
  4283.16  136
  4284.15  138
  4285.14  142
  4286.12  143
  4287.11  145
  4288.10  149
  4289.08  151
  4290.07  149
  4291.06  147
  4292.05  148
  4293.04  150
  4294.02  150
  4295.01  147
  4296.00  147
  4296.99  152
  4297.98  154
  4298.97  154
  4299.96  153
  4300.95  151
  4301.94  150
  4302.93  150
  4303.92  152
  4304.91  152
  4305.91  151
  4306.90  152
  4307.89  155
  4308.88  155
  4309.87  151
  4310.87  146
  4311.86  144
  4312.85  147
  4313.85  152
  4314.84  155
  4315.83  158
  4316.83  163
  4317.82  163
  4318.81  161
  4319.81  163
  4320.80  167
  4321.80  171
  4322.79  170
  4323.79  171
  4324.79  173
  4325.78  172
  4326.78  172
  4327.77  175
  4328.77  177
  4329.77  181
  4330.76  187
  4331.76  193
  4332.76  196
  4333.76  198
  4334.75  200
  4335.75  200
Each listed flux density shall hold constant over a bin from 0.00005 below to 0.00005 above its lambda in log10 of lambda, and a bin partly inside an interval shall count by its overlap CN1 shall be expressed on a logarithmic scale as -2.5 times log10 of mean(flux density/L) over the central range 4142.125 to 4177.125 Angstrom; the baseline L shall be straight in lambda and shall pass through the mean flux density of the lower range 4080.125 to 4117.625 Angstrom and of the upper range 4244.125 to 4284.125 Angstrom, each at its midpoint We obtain 0.10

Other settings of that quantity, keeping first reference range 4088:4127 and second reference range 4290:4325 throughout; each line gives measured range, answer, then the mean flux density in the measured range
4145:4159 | 0.194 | 139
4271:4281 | 0.156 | 136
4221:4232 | 0.122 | 143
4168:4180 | 0.099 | 150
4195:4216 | 0.211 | 133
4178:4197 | 0.169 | 140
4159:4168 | 0.134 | 146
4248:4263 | 0.148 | 138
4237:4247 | 0.126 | 142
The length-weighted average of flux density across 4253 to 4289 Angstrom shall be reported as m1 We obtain 138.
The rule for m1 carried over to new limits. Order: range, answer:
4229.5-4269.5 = 140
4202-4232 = 138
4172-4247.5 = 140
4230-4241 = 144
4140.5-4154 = 143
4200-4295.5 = 139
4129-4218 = 142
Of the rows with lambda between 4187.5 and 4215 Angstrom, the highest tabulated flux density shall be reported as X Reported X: 144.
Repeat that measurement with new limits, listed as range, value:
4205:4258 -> 149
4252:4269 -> 140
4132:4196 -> 159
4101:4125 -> 184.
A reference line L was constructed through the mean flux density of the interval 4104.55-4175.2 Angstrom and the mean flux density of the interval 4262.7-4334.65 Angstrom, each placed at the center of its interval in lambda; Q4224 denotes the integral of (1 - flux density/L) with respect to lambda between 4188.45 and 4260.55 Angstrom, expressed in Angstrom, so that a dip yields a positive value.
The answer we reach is 6.49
